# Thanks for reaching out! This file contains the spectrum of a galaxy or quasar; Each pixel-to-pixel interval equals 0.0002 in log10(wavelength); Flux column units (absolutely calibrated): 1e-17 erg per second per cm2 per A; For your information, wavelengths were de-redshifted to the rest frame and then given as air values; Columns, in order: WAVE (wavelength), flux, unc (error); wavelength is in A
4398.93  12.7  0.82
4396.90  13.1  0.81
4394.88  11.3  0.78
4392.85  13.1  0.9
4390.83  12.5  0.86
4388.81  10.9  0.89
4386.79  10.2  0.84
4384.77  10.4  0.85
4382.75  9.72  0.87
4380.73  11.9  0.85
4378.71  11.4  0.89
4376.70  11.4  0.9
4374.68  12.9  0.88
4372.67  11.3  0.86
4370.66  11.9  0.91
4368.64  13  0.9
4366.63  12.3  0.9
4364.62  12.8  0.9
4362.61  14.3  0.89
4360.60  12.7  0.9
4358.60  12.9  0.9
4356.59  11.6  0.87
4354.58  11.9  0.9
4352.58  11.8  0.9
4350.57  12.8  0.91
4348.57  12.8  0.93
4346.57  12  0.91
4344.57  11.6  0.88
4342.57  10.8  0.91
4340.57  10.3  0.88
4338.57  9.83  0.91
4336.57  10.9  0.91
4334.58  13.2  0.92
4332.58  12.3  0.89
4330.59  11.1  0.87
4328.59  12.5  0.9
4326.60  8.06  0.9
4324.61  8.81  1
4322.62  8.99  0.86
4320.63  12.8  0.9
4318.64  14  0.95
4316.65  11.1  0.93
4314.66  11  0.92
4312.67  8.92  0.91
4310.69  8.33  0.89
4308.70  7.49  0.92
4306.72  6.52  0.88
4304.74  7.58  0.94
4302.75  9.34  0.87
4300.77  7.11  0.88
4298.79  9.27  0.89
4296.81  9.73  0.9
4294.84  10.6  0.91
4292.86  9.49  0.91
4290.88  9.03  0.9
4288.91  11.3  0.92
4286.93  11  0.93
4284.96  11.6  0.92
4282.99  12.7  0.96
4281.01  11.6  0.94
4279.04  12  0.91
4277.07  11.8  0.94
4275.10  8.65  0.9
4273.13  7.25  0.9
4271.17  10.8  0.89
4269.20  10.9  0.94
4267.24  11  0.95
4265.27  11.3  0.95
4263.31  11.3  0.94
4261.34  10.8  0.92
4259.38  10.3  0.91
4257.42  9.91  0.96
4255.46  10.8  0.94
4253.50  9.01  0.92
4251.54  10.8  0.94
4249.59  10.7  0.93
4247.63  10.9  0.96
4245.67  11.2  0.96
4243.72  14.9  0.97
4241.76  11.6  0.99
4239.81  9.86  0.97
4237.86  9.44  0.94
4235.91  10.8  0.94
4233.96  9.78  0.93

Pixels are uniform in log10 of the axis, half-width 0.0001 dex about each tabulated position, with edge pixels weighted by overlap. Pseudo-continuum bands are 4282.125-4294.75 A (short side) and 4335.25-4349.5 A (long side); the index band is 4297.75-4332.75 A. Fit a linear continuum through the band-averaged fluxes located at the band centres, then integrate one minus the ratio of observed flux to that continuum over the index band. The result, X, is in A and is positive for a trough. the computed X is 4.3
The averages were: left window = 10.8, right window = 11.2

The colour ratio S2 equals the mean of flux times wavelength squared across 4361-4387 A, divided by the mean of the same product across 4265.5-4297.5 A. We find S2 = 1.2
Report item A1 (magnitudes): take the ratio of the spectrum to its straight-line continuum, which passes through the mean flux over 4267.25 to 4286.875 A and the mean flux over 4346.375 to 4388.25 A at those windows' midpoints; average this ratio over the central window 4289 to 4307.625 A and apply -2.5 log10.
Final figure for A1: 0.243 mag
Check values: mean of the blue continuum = 10.8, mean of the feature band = 8.88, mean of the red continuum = 12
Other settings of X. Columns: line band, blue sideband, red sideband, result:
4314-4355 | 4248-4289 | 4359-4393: 0.4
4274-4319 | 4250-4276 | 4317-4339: 3.2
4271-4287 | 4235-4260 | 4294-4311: -2.4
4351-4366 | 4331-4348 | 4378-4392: -1.8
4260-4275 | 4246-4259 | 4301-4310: -1.1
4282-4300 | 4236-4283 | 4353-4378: 1.2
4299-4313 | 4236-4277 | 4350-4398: 4.1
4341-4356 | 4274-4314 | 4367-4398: -1.3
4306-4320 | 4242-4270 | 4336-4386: 2.1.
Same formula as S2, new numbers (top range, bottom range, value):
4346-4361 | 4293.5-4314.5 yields 1.46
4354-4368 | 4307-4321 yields 1.27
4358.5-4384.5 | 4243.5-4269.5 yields 1.18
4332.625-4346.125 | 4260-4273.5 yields 1.09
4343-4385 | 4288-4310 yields 1.41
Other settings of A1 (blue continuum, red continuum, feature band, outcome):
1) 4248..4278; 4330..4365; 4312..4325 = 0.047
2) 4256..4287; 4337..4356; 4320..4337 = 0.041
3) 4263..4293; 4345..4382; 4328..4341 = 0.028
